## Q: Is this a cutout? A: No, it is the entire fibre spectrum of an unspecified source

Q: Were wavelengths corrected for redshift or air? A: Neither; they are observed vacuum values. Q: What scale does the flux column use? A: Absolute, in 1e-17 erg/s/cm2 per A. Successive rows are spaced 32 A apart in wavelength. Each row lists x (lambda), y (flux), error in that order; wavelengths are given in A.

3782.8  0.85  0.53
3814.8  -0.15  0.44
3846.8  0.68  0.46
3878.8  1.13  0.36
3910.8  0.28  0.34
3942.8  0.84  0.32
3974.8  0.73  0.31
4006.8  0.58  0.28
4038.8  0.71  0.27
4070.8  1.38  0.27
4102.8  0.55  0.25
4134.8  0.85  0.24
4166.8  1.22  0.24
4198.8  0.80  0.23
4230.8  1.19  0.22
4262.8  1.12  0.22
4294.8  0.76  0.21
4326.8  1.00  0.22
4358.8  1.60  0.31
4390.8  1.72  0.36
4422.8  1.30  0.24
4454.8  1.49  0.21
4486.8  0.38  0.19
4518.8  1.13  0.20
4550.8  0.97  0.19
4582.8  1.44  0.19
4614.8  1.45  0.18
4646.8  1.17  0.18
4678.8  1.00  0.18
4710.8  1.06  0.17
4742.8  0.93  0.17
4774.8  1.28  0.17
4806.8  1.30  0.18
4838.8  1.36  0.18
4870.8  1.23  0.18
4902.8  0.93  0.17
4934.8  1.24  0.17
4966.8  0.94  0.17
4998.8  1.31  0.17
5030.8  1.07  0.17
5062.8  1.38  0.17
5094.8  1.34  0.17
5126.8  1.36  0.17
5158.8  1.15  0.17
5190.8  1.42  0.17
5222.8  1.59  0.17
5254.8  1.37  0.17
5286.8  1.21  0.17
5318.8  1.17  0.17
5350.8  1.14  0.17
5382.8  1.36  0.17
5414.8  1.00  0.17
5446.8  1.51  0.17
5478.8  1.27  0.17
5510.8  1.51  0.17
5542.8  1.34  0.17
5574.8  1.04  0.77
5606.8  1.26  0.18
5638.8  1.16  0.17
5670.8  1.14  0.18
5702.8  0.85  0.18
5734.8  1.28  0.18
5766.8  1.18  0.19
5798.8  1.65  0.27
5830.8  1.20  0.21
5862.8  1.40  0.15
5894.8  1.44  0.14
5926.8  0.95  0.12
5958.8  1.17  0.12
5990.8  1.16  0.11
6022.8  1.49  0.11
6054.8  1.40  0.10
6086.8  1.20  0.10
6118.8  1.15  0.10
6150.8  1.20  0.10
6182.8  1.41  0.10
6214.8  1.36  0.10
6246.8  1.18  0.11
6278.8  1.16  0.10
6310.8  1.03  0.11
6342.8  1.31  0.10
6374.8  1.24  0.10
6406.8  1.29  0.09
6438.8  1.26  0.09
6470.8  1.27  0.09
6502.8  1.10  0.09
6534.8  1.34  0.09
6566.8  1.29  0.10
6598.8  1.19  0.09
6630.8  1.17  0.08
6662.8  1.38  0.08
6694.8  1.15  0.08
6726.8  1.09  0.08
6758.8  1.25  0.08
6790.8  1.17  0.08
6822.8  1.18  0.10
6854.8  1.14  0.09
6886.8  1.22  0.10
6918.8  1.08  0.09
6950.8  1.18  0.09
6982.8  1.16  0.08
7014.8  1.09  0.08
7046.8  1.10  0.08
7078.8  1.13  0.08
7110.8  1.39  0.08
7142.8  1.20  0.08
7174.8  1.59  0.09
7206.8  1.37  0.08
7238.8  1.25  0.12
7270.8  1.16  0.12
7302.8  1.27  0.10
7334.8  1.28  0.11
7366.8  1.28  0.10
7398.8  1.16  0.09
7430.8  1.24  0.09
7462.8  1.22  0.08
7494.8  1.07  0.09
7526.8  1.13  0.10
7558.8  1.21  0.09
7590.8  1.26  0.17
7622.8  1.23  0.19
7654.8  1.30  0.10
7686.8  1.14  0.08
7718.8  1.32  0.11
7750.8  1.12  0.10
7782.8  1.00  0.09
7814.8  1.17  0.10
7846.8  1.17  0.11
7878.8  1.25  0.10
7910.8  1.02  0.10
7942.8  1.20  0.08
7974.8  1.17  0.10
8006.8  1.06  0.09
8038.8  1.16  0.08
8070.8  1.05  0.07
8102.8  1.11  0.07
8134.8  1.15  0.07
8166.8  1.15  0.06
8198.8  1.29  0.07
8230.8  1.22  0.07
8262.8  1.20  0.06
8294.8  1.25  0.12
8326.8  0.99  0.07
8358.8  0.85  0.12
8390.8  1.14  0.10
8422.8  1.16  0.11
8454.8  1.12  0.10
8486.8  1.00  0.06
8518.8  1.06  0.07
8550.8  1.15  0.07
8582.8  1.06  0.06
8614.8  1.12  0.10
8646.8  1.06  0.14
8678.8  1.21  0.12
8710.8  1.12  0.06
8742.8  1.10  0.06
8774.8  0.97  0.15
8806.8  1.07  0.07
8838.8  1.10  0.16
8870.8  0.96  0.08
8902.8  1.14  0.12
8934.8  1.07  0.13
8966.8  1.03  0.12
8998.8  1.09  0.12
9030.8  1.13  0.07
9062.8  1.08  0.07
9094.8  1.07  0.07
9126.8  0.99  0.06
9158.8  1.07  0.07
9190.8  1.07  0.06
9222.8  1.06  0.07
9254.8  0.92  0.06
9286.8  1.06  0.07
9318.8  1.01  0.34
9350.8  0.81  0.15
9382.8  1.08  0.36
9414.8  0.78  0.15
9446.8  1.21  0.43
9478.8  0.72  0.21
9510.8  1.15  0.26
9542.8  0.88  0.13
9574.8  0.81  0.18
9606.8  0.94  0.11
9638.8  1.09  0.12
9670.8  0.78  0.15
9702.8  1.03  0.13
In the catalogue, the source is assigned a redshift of 0.09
